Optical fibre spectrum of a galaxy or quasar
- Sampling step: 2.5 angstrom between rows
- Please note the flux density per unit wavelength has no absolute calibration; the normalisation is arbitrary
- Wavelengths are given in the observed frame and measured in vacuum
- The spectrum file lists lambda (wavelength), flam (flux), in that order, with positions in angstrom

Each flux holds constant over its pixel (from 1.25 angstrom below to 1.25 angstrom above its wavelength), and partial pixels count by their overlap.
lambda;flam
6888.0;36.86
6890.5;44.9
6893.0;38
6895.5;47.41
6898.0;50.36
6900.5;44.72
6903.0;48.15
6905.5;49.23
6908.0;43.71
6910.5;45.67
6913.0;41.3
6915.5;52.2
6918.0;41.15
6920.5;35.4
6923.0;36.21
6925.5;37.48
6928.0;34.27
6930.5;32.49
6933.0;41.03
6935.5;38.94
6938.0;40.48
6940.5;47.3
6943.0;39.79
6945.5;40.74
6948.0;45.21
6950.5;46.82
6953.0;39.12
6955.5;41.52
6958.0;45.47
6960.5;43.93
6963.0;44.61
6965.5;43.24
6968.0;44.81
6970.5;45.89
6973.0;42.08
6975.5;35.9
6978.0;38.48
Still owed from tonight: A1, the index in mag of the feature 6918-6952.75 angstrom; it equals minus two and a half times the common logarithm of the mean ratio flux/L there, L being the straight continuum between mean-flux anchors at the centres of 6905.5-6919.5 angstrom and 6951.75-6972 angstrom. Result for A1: 0.12 mag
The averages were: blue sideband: 45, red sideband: 43.6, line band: 39.7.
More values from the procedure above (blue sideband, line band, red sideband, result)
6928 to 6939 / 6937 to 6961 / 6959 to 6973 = -0.057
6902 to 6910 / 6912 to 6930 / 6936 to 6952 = 0.155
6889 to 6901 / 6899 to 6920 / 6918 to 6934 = -0.113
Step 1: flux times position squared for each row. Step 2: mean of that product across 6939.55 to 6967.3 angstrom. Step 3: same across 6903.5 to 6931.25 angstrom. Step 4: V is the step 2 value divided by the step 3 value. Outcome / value 1.1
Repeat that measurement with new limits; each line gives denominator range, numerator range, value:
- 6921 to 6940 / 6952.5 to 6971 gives 1.17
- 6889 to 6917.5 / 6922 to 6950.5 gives 0.88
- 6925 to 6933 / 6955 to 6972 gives 1.26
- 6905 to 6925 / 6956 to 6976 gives 1.03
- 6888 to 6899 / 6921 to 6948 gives 0.90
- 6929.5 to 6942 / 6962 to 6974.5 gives 1.10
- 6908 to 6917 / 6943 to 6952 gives 0.96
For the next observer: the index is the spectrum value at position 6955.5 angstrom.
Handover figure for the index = 41.52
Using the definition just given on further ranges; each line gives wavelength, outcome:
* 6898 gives 50.36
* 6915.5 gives 52.2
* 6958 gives 45.47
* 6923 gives 36.21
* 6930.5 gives 32.49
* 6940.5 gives 47.3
